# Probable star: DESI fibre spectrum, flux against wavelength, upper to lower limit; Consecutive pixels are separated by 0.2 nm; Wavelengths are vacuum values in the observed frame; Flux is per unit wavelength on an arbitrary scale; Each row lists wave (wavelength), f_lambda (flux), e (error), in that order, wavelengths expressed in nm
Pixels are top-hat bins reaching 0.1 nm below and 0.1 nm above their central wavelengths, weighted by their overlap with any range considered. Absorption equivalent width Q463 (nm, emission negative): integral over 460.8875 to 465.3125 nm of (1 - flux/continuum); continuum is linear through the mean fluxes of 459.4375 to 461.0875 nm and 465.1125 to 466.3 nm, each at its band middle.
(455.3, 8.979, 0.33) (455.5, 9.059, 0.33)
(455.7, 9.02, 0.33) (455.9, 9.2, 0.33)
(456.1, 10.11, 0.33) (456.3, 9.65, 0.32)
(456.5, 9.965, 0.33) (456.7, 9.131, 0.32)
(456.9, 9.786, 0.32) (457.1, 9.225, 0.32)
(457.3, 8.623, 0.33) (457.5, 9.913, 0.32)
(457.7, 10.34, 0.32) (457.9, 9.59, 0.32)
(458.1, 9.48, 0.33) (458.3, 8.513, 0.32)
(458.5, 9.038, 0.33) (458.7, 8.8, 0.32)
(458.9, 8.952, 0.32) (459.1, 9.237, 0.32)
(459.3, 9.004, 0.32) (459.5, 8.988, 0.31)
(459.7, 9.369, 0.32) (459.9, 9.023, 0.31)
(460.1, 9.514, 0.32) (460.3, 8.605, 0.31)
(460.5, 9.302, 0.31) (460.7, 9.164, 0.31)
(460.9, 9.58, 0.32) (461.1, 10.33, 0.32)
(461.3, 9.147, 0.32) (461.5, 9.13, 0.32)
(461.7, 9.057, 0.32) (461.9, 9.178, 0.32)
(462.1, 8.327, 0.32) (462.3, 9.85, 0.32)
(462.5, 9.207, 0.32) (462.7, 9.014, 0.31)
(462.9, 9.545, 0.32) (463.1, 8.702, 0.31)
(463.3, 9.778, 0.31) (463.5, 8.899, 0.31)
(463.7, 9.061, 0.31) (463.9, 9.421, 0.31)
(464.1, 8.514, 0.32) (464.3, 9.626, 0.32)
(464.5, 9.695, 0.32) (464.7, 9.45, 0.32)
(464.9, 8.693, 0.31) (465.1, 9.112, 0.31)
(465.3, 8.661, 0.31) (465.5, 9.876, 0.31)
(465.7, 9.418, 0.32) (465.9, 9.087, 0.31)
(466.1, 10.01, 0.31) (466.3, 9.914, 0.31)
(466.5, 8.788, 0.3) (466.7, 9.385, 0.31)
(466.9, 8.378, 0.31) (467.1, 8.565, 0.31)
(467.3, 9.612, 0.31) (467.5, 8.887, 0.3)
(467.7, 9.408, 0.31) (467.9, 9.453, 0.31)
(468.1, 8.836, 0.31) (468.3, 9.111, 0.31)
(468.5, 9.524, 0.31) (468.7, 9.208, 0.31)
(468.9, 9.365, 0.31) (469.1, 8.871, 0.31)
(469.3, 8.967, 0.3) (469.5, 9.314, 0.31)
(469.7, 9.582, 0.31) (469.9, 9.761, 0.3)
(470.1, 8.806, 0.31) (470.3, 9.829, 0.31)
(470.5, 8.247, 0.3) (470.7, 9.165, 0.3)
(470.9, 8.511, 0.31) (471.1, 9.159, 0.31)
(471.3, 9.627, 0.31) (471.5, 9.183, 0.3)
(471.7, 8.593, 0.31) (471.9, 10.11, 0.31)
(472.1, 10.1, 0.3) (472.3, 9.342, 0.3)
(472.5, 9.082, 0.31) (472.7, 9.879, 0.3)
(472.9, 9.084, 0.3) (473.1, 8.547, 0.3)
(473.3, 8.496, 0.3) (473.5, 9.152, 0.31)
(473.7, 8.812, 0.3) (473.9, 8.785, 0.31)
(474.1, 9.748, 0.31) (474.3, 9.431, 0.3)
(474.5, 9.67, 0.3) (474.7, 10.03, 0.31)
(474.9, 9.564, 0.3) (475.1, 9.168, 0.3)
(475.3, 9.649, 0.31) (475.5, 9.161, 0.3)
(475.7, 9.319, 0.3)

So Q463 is 0.060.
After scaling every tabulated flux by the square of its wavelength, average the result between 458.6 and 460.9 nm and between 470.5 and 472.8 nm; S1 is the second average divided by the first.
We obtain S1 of 1.1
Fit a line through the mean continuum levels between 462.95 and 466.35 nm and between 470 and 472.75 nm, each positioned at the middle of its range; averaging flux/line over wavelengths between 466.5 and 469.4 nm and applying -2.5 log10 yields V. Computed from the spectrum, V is 0.02 mag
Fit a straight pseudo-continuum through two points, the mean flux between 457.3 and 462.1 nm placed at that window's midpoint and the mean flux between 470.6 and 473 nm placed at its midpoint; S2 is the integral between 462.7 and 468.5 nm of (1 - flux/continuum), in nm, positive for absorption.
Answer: 0.04 nm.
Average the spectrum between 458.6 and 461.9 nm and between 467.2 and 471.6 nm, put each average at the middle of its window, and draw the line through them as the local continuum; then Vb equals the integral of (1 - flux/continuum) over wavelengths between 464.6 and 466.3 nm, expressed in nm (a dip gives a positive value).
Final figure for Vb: -0.02 nm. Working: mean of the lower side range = 9.2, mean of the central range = 9.33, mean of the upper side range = 9.2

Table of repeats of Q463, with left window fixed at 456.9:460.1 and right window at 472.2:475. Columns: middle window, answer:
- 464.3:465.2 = 0.00 nm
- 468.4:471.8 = 0.03 nm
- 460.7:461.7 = -0.02 nm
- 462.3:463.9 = 0.00 nm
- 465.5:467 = -0.01 nm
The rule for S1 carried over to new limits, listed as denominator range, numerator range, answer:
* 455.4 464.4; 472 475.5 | 1.07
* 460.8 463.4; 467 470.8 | 1.02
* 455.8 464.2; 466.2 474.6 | 1.04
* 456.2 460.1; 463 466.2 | 1.02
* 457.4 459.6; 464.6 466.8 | 1.04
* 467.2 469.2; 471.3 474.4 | 1.02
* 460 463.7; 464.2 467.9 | 1.02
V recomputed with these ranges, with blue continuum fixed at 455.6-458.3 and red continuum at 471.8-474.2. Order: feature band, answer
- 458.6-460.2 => 0.042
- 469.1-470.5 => 0.006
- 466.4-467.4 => 0.048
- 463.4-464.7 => 0.020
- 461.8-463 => 0.027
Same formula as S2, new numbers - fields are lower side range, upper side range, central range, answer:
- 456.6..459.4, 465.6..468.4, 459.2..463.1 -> 0.011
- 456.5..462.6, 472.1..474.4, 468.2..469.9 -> -0.015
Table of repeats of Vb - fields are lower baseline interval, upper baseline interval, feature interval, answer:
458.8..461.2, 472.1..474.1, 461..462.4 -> -0.01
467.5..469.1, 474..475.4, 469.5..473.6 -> 0.09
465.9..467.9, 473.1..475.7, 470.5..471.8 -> 0.04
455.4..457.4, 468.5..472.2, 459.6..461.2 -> 0.00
